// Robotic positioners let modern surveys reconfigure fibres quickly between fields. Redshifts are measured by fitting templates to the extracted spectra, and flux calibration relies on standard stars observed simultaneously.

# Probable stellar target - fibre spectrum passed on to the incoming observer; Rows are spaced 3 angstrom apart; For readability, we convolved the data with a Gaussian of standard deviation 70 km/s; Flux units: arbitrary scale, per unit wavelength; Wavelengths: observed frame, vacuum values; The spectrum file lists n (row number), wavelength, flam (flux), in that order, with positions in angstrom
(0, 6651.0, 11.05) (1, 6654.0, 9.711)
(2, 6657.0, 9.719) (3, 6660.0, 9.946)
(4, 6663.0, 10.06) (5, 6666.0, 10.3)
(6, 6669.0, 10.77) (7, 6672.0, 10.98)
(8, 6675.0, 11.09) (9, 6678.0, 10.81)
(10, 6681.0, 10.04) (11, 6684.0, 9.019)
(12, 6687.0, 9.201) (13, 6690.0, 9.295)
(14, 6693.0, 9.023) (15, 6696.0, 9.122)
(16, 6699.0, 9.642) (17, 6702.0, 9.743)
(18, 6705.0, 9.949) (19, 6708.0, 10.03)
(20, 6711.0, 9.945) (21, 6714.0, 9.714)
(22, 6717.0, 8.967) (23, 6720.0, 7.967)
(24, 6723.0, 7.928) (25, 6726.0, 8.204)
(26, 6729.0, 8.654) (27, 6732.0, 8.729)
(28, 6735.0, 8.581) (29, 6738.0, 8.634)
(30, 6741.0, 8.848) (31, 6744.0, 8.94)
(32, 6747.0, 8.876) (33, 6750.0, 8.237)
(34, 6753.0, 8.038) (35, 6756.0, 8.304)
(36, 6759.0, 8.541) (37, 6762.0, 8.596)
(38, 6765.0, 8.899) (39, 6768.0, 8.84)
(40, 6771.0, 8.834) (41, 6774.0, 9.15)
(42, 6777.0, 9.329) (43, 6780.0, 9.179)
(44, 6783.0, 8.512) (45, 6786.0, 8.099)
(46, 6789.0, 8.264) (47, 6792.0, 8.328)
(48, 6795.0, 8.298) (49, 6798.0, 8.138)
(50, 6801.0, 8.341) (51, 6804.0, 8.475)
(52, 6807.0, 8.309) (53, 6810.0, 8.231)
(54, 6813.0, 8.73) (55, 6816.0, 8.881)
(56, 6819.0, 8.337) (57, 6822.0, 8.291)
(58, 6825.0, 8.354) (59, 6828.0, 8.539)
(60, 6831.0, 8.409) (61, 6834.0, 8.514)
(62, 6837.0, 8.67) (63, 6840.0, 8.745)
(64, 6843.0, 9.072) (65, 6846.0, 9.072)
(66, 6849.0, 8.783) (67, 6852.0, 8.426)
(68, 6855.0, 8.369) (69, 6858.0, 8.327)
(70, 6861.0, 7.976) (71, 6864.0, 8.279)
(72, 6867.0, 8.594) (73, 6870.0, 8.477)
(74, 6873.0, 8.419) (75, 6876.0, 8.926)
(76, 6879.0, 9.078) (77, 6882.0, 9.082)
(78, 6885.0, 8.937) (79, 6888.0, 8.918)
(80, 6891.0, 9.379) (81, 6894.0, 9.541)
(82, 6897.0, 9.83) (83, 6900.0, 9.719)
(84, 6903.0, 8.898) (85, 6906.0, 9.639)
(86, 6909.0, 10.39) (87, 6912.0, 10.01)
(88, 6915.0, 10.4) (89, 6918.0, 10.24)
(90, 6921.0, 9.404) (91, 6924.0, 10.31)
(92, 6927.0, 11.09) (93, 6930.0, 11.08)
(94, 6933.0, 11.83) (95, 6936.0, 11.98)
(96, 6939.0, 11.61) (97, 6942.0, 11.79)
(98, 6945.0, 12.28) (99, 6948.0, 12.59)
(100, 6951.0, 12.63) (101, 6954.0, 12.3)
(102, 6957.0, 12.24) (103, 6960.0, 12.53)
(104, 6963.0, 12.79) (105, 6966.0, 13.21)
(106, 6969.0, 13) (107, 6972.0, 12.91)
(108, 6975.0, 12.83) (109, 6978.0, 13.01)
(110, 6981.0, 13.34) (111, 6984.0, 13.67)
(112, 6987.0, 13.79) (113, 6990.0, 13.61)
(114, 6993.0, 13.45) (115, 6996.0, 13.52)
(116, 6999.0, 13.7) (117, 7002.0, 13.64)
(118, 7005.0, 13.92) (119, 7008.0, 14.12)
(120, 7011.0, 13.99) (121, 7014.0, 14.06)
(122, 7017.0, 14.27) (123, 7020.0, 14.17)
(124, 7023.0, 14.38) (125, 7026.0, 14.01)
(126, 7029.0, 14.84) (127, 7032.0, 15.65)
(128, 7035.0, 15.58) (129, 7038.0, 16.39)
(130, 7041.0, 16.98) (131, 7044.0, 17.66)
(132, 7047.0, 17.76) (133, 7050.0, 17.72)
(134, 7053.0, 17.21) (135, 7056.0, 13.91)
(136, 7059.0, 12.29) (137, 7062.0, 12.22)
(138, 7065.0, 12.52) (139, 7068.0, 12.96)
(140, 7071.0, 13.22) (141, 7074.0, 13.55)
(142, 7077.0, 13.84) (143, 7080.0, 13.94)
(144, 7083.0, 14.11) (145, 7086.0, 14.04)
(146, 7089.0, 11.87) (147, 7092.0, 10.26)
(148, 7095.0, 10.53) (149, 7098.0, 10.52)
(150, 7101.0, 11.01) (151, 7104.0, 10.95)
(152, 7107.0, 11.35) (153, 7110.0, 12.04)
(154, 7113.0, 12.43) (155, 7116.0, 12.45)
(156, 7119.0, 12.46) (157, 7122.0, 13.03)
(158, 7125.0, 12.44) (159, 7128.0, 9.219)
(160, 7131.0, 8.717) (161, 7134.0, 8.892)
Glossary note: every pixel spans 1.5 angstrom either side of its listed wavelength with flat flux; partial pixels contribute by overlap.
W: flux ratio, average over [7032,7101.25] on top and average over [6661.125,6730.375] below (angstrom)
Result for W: 1.5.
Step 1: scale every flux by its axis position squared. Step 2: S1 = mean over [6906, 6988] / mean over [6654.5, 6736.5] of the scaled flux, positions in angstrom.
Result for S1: 1.35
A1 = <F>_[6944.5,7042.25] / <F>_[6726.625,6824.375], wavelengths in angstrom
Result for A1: 1.6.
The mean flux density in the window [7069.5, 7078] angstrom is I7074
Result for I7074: 13.5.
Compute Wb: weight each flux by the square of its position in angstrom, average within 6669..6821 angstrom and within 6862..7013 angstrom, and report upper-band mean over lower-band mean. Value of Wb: 1.3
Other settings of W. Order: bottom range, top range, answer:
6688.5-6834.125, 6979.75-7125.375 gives 1.57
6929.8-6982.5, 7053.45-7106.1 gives 1.00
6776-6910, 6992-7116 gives 1.58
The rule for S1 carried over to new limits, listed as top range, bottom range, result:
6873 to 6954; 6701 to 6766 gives 1.24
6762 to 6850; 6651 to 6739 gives 0.93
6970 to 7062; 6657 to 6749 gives 1.69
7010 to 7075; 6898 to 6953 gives 1.41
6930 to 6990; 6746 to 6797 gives 1.55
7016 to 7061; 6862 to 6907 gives 1.79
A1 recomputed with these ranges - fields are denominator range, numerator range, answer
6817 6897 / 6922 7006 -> 1.45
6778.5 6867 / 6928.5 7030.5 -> 1.55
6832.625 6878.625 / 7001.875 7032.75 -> 1.66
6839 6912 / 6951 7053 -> 1.59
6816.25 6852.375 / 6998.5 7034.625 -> 1.66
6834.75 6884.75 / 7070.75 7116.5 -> 1.41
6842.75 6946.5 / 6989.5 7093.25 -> 1.48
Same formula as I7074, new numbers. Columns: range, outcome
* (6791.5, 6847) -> 8.51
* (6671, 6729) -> 9.47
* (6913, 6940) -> 10.9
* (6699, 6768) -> 8.85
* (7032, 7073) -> 15.1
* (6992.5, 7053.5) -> 15.1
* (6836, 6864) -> 8.59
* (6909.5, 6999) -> 12.2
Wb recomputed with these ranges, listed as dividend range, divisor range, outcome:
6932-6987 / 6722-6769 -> 1.57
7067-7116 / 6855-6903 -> 1.47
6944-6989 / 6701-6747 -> 1.54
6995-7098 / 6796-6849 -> 1.77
